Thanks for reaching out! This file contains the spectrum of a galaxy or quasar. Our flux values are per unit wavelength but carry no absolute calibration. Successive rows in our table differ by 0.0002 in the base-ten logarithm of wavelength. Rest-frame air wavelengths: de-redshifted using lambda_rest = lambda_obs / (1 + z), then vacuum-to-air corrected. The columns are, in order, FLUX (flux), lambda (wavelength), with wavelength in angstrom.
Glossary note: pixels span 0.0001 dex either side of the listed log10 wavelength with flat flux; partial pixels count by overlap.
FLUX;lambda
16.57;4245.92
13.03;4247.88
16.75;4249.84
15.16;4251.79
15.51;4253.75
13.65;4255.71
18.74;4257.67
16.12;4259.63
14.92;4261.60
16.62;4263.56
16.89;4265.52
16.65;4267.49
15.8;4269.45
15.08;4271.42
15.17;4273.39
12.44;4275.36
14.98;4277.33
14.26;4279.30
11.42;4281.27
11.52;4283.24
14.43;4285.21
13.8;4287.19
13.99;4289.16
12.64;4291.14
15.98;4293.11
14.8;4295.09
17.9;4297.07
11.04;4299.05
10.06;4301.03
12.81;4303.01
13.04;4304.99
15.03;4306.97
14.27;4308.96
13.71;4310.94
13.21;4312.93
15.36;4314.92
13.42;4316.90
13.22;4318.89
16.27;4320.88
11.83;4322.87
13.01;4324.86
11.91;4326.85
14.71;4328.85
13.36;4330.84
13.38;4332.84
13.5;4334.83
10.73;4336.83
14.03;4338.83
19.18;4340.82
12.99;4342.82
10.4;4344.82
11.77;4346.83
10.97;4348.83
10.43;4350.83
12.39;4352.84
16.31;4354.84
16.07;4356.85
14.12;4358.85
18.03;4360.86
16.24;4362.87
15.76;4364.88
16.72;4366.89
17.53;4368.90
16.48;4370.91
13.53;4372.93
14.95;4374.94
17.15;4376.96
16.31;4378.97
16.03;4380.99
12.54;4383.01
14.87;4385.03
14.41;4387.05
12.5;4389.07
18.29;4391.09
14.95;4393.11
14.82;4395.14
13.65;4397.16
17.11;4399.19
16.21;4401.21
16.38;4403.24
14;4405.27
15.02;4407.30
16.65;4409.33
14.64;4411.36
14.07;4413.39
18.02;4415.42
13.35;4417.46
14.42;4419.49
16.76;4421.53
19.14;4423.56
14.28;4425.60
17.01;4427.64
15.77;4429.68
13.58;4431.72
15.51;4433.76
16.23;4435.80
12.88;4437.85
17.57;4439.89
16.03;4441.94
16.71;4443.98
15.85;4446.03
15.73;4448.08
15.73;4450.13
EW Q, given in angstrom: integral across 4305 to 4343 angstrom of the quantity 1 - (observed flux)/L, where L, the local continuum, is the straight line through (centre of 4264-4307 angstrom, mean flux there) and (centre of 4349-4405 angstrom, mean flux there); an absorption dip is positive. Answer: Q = 1.9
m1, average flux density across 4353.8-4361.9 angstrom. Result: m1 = 16.1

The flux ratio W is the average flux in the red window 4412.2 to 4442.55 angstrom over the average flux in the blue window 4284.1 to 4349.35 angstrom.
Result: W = 1.15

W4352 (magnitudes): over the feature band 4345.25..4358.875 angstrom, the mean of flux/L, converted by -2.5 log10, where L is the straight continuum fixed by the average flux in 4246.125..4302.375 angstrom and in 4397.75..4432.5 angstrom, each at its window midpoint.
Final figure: 0.17 mag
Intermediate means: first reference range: 14.6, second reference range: 15.7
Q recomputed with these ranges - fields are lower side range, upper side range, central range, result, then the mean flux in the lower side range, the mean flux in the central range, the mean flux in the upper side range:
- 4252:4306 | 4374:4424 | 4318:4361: 4.2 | 14.5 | 13.5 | 15.4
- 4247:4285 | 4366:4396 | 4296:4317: 2.1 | 15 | 13.6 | 15.4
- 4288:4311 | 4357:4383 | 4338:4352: 2.2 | 13.8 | 12.8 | 15.9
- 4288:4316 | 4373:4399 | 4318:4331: 0.6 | 13.8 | 13.5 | 15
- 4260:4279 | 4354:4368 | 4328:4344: 2.0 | 15.4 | 13.9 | 16.2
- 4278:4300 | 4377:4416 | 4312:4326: 0.5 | 13.8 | 13.7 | 15.3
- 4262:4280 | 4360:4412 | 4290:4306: 1.9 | 15.3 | 13.5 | 15.6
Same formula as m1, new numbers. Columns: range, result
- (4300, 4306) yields 12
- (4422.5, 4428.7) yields 16.8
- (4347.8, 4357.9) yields 13.2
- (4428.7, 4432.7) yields 14.7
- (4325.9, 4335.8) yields 13.4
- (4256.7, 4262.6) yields 16.6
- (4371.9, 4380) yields 15.5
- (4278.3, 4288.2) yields 13.1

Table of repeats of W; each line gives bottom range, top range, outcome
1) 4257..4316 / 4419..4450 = 1.10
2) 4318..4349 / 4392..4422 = 1.16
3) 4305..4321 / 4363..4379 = 1.14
